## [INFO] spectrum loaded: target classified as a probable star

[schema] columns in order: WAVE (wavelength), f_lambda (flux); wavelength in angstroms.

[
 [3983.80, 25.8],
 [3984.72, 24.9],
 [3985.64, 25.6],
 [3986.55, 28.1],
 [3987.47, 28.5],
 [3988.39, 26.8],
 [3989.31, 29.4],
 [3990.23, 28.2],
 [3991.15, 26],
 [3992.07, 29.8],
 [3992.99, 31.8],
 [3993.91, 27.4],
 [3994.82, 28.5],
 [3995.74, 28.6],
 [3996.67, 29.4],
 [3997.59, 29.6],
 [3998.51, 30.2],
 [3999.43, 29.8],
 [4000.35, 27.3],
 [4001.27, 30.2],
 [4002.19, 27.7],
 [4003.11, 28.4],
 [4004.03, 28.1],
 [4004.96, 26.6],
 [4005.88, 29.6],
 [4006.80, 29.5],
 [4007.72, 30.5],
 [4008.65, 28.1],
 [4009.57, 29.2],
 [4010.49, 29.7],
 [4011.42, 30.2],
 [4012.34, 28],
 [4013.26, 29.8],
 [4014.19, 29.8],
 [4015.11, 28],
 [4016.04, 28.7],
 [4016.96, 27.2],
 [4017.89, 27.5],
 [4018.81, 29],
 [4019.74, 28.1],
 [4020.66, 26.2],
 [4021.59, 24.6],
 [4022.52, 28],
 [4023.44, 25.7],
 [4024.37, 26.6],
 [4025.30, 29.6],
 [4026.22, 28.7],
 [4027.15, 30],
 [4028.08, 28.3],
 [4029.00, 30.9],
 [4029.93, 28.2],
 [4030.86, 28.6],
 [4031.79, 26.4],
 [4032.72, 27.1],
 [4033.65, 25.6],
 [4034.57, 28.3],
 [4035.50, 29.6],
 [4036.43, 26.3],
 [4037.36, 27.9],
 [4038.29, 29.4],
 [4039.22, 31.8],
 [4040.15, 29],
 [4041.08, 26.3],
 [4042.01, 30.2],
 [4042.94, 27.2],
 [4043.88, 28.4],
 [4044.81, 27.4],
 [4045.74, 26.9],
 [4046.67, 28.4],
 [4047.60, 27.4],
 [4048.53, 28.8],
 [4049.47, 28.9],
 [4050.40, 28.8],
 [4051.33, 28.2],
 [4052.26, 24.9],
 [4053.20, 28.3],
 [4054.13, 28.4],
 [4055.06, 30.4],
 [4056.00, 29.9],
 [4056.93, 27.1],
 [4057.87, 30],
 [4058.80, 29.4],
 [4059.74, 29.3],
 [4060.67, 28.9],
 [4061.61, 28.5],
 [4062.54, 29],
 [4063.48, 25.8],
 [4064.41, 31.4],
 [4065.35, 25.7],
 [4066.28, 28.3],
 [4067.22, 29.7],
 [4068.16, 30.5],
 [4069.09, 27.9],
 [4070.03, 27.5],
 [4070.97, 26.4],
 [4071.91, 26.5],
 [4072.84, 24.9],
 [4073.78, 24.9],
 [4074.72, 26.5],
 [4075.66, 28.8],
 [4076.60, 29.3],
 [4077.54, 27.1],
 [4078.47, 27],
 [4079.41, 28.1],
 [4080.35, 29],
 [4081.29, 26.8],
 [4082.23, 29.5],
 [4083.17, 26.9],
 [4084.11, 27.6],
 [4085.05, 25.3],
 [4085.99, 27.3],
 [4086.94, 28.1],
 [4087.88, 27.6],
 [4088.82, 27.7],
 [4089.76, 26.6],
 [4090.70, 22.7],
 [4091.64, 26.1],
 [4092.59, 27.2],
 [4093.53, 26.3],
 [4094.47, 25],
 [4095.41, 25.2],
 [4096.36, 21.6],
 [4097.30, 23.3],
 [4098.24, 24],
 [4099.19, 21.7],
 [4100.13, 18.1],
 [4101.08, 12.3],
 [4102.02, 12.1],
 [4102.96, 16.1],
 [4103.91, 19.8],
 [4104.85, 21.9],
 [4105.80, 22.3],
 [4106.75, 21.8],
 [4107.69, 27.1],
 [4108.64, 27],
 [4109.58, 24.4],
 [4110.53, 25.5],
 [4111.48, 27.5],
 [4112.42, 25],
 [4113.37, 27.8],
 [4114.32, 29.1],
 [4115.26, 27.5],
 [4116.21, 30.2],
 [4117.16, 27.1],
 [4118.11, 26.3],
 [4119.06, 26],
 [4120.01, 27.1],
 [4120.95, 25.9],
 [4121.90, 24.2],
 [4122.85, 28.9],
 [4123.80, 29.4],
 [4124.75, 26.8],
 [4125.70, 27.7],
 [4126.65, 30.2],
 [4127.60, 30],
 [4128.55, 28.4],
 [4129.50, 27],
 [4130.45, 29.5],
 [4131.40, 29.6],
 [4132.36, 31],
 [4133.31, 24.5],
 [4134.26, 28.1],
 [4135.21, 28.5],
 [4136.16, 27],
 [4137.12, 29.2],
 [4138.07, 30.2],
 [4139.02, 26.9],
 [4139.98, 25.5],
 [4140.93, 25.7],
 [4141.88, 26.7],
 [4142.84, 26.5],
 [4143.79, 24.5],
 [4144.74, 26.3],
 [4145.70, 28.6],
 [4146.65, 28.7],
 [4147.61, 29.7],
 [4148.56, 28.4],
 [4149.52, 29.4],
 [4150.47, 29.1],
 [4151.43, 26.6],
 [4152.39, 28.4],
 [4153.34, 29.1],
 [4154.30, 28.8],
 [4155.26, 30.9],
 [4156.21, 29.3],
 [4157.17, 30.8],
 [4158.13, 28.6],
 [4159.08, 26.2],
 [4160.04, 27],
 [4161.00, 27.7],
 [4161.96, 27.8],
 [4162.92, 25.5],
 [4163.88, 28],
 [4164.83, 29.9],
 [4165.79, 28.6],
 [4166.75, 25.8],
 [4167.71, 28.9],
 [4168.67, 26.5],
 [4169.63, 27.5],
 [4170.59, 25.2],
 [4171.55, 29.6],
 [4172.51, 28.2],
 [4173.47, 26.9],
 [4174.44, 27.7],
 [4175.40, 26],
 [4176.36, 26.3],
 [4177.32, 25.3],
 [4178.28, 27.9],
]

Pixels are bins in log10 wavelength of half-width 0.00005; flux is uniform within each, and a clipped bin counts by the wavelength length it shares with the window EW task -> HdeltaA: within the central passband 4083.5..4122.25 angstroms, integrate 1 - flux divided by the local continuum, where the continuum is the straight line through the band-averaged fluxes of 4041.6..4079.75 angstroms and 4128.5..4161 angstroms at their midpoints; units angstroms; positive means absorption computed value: 4.9 angstroms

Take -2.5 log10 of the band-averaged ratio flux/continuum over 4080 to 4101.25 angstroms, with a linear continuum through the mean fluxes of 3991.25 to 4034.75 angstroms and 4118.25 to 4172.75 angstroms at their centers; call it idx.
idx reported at 0.12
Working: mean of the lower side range 28.5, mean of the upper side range 27.9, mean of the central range 25.2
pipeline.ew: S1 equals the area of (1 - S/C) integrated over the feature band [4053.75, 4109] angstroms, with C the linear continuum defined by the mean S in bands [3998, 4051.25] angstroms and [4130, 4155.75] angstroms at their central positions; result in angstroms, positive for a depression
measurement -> 4.5 angstroms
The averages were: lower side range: 28.4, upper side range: 28.1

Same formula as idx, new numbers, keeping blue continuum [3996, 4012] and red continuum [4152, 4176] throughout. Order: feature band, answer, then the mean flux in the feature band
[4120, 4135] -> 0.00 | 28.1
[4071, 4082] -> 0.05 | 27.2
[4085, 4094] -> 0.08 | 26.5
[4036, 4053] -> 0.02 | 28.1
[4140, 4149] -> 0.04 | 27.2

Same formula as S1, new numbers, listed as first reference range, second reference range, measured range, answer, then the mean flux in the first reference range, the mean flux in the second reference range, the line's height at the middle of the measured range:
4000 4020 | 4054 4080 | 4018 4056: 0.45 angstroms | 28.7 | 28.1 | 28.4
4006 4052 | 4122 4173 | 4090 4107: 3.96 angstroms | 28.3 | 28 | 28.1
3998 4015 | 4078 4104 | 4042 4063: -1.57 angstroms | 29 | 24.3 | 26.5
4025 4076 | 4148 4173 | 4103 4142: 1.87 angstroms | 28.2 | 28.2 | 28.2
